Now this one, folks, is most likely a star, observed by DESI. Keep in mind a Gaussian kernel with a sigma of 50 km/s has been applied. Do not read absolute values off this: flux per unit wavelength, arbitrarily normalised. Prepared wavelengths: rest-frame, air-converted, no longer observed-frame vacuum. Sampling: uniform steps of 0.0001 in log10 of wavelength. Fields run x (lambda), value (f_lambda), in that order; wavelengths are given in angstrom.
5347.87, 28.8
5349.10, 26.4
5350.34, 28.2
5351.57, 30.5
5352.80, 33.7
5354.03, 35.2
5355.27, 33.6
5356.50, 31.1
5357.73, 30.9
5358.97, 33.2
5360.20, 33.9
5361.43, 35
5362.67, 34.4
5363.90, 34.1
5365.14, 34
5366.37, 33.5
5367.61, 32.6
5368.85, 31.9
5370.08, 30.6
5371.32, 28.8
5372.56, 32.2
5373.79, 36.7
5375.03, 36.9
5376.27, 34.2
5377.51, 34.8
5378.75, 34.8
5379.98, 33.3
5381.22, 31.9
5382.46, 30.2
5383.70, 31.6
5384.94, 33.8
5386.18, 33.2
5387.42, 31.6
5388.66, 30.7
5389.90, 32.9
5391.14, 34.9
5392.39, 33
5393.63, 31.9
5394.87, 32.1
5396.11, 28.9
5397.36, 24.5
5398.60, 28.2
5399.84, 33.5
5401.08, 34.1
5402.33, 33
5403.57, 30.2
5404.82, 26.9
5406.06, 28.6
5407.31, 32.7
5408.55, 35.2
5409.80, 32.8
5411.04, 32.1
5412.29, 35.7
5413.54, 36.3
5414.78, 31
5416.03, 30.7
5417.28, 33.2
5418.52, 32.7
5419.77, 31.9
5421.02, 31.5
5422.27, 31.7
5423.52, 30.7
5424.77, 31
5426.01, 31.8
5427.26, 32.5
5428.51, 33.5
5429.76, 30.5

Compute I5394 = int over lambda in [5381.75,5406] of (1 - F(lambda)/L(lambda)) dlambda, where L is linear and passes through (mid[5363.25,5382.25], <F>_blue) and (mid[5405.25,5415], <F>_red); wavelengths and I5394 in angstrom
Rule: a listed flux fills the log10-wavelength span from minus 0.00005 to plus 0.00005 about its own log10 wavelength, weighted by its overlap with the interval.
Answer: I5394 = 1.4 angstrom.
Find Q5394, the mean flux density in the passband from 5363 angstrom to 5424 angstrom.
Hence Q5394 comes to 32.3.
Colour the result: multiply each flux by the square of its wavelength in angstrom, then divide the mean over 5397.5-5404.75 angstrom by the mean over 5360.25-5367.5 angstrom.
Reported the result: 0.92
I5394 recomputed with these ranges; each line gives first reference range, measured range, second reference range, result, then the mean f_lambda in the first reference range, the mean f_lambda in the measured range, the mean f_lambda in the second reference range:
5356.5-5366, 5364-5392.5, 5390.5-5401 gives -0.6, 33.5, 33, 31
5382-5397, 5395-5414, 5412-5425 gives 0.4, 31.9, 31.5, 32.3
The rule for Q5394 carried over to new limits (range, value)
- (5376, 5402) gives 32.1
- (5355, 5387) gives 33.1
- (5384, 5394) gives 32.7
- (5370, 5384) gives 33.1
